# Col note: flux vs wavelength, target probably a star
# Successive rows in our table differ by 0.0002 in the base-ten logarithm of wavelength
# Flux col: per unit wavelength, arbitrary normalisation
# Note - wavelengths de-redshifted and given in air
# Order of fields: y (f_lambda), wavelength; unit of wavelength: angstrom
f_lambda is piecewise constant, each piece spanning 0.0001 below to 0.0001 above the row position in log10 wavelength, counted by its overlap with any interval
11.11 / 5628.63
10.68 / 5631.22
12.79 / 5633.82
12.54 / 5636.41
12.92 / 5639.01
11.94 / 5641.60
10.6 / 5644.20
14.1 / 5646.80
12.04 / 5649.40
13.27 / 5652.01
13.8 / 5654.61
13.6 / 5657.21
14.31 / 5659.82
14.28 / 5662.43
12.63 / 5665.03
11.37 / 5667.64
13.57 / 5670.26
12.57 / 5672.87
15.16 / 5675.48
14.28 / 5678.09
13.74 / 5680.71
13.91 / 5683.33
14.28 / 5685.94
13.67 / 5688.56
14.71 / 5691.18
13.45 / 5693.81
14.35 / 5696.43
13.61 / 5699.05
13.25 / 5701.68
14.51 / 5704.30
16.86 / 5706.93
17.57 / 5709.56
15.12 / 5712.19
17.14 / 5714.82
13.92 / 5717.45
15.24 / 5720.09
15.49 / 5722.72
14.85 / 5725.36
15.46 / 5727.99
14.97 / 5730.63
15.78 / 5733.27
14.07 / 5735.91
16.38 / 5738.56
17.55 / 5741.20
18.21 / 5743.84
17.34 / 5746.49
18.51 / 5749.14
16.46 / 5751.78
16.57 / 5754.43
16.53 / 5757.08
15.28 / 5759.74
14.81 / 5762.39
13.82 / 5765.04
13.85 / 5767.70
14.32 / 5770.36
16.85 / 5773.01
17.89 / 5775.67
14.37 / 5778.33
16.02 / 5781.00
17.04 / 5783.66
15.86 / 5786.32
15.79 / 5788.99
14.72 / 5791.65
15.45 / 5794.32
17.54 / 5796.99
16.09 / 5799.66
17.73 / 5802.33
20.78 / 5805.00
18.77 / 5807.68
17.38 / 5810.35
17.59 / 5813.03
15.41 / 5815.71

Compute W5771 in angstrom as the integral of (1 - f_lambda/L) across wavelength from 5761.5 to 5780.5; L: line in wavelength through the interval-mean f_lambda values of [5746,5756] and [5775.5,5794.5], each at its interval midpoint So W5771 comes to 1.37 angstrom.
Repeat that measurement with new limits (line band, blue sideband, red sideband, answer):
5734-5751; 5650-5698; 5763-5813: -1.83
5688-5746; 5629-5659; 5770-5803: -3.72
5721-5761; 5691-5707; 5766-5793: -3.42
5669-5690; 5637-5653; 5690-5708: -0.36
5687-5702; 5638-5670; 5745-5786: 0.16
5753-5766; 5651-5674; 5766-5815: 0.23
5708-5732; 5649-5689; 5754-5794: -1.68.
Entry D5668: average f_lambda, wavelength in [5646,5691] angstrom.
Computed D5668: 13.6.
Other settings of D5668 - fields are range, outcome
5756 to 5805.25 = 15.9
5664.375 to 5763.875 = 15.1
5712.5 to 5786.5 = 15.9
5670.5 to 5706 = 14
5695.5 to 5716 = 15.3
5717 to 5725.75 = 15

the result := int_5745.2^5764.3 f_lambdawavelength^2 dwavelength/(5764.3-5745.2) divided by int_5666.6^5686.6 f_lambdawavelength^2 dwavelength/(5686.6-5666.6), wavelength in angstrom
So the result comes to 1.2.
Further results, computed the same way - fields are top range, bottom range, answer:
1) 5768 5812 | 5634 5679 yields 1.33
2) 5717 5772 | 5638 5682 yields 1.23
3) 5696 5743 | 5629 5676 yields 1.23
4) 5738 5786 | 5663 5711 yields 1.18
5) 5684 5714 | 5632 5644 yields 1.22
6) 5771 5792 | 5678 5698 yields 1.18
